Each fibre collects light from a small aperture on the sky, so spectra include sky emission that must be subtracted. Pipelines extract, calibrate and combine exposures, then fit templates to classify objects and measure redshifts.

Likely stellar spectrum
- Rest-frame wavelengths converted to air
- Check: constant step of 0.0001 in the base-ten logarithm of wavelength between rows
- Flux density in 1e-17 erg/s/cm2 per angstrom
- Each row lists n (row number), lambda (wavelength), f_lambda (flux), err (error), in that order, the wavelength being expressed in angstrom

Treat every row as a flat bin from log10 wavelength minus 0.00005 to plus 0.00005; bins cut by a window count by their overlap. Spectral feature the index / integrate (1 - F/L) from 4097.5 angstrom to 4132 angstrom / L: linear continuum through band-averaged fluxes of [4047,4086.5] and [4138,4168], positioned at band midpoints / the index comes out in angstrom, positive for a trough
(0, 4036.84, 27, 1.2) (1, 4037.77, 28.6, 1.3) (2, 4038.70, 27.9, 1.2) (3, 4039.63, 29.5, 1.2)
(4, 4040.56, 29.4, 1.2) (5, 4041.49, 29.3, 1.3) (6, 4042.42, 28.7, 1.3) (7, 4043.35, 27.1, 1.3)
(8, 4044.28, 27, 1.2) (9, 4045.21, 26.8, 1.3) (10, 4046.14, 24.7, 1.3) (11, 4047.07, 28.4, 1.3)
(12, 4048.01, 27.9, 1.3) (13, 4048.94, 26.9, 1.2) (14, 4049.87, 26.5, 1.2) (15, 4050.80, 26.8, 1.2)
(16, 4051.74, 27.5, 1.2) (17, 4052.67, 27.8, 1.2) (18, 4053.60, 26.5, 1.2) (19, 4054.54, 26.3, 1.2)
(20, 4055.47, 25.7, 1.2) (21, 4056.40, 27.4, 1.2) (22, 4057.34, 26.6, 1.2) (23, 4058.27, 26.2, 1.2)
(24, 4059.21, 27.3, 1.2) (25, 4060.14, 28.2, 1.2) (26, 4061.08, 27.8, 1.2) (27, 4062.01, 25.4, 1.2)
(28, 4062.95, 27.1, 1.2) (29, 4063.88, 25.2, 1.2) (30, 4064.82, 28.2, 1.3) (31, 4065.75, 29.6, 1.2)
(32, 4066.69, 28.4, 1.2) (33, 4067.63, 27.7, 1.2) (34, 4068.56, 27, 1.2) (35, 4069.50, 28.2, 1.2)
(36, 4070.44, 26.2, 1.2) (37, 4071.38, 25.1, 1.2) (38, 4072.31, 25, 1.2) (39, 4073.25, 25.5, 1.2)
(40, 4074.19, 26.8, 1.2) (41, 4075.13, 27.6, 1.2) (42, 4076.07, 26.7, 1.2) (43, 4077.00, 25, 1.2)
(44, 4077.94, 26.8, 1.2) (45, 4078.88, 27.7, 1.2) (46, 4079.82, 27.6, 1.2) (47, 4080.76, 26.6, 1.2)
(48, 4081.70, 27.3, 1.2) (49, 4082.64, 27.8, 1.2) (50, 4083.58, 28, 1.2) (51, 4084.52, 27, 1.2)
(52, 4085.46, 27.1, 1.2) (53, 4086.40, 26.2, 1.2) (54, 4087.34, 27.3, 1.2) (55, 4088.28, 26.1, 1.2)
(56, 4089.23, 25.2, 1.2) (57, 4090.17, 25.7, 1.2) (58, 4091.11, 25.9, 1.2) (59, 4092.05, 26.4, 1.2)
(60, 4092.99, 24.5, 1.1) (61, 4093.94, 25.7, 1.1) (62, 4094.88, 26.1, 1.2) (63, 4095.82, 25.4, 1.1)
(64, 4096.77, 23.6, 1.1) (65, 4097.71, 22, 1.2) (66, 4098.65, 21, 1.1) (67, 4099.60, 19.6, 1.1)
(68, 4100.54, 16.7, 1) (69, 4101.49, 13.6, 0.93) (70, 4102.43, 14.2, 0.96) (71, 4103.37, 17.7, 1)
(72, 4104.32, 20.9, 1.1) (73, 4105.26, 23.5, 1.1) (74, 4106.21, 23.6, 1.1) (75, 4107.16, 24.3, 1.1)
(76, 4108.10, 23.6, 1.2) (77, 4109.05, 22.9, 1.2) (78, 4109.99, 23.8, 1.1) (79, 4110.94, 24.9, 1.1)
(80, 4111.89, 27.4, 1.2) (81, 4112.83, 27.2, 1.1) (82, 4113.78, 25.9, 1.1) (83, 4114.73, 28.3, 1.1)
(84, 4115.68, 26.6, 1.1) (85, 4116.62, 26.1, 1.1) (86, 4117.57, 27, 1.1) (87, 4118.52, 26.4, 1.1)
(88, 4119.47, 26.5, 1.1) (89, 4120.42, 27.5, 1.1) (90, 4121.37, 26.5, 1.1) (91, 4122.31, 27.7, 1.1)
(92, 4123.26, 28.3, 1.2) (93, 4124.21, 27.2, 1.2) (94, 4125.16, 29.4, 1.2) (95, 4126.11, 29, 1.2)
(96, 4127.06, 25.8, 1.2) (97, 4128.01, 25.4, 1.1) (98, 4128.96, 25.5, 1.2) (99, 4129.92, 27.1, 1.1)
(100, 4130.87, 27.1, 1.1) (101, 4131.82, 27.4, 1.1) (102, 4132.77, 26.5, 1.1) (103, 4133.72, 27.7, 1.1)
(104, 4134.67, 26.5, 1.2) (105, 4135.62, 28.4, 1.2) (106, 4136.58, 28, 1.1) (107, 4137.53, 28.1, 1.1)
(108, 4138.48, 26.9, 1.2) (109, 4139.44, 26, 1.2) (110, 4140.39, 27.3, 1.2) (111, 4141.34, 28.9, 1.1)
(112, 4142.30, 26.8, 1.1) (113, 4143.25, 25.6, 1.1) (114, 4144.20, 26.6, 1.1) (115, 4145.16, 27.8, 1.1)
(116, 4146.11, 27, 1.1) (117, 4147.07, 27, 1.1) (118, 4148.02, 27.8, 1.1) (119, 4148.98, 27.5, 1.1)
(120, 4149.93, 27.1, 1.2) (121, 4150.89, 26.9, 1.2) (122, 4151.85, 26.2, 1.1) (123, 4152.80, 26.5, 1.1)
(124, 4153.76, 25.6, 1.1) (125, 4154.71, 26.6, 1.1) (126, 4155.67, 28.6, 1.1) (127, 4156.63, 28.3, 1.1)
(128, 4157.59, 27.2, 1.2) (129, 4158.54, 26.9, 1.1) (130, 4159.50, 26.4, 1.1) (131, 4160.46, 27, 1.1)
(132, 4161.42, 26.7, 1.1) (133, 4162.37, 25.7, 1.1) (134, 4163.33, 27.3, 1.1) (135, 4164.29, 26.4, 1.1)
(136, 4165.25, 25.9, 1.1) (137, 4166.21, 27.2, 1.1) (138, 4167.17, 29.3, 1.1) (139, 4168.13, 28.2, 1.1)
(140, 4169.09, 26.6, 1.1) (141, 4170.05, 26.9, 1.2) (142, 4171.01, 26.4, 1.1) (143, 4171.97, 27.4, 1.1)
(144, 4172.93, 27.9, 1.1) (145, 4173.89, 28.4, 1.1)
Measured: 3.15 angstrom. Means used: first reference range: 27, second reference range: 27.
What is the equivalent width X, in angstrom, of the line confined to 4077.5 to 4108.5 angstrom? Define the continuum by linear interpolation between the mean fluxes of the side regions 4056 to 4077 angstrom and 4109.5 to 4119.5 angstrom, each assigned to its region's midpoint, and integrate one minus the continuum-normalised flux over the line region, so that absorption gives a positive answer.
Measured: 3.0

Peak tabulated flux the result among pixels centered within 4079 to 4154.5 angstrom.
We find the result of 29.4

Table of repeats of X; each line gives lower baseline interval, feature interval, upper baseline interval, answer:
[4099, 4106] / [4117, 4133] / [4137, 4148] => -2.7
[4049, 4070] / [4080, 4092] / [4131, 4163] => 0.2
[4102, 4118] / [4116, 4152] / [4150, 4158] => -2.1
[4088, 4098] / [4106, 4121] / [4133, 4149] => 0.2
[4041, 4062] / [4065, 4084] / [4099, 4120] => -1.1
